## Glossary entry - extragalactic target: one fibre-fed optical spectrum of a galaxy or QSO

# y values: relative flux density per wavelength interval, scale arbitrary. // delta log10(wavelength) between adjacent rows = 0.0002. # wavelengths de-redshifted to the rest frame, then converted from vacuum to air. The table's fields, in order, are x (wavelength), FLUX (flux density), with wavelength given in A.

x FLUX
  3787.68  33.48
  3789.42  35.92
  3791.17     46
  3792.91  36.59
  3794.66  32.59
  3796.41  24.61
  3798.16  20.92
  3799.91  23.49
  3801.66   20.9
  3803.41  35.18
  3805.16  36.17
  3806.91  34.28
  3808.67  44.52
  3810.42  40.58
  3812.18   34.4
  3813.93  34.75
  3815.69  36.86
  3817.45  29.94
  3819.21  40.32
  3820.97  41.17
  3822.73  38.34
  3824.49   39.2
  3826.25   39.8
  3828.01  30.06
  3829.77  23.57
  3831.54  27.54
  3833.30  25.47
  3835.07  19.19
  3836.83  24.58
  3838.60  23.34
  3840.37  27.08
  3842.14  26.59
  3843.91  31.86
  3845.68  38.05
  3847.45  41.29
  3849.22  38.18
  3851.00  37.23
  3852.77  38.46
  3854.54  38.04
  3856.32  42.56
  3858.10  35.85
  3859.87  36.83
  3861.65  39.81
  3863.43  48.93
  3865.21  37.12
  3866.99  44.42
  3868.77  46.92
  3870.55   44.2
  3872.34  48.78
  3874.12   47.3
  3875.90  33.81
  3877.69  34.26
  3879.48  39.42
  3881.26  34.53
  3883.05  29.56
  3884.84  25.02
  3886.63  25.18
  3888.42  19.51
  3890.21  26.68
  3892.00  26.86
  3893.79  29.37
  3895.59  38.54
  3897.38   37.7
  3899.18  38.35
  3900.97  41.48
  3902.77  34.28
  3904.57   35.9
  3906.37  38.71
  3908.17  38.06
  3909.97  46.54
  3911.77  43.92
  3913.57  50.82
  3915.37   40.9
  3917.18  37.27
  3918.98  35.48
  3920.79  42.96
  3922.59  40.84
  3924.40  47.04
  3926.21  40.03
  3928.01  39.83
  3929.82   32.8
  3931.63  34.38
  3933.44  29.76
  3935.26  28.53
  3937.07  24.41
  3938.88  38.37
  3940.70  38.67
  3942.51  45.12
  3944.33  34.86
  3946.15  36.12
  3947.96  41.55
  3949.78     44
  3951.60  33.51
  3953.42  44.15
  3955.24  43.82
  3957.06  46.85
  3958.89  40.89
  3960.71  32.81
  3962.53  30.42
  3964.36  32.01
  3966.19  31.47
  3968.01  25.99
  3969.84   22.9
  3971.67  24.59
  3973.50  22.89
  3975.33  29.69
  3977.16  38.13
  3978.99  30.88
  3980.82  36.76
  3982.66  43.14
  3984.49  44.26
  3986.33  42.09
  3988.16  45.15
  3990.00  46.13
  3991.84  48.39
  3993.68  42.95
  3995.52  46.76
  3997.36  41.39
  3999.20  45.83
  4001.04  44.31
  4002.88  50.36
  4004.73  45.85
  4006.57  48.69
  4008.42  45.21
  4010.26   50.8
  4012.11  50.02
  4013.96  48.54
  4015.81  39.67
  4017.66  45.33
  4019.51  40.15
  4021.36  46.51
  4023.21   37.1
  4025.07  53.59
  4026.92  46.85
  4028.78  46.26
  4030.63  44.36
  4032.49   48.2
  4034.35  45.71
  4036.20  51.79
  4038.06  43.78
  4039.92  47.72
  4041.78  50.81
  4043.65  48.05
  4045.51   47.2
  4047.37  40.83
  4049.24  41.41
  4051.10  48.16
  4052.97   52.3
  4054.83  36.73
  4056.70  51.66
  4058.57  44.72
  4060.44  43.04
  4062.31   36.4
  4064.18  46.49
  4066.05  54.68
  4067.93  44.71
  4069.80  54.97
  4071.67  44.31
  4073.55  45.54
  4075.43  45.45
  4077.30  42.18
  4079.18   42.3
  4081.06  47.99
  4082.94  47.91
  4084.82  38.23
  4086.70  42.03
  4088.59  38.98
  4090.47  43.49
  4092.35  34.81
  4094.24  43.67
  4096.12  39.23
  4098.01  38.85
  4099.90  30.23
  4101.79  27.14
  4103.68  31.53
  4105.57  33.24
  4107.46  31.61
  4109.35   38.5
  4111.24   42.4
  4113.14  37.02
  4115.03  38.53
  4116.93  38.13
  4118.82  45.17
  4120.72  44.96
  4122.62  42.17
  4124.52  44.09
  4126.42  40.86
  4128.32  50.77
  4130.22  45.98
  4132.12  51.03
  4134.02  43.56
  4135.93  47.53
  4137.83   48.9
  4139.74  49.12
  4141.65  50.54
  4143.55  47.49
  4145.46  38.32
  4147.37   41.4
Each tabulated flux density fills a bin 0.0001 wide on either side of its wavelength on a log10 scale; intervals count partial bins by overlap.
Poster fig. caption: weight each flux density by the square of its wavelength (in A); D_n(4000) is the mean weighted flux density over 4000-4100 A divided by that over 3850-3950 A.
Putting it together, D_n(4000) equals 1.29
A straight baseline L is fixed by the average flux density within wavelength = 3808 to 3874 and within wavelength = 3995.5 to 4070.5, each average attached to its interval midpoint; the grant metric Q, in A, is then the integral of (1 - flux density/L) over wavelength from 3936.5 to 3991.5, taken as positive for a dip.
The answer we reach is 7.8 A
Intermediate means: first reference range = 36.2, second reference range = 46.2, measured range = 36.6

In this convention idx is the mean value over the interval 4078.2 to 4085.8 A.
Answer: 44.1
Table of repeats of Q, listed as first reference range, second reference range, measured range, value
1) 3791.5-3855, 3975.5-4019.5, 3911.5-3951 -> 1.3 A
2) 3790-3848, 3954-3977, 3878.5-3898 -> 1.4 A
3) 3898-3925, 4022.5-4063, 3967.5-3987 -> 4.7 A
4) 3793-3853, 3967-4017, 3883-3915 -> 1.1 A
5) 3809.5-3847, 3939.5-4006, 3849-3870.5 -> -4.5 A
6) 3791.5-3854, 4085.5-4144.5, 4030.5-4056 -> -4.6 A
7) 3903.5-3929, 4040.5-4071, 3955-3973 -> 4.4 A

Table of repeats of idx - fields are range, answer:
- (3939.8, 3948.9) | 39.3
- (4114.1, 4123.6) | 41.8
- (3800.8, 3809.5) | 34.2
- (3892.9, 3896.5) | 34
